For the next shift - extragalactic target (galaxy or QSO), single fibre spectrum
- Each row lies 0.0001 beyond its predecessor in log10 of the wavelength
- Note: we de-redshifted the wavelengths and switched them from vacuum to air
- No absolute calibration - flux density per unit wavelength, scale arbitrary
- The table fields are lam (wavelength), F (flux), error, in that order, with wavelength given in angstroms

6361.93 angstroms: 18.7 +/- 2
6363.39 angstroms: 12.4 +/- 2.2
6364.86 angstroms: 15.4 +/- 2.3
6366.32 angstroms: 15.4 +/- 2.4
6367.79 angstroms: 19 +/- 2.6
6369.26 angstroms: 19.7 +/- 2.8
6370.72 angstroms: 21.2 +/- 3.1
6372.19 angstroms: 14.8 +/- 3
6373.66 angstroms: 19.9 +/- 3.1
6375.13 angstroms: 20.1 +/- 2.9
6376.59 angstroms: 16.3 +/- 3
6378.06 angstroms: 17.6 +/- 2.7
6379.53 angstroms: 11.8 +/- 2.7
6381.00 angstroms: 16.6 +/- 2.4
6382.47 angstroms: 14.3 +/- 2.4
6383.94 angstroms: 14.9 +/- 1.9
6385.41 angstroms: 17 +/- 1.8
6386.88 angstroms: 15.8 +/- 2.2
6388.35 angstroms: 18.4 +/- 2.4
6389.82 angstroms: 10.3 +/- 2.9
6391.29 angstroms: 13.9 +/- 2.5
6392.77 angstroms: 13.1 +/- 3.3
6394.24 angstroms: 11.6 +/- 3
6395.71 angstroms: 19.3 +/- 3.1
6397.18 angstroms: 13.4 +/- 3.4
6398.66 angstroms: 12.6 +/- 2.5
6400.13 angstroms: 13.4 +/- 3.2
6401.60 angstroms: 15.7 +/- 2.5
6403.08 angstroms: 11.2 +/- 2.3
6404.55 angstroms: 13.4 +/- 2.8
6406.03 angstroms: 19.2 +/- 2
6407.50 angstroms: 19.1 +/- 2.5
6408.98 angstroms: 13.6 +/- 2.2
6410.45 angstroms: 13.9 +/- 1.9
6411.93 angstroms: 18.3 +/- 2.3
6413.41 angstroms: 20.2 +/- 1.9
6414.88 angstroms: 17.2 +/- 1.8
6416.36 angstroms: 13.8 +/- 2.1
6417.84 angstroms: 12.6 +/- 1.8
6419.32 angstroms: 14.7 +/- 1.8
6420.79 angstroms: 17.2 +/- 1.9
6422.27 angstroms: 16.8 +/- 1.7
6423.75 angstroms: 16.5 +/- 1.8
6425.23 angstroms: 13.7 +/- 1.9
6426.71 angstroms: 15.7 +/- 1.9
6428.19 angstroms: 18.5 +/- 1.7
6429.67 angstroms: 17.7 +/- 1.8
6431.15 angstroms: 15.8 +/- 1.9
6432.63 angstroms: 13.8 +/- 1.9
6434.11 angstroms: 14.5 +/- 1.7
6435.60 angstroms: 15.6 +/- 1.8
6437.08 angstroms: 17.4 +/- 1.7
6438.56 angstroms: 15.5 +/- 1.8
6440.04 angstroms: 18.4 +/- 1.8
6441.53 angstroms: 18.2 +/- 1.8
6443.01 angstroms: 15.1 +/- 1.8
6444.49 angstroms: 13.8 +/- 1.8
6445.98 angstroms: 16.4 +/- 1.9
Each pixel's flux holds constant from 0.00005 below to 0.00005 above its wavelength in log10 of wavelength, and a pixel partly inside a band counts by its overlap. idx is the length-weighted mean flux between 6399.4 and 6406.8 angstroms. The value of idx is 14.6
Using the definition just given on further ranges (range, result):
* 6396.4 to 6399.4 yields 13.1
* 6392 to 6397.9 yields 14.3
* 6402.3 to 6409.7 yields 15.3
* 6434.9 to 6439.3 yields 16.2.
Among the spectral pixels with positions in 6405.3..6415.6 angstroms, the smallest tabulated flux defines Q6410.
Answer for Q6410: 13.6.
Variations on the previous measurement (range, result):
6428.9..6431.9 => 15.8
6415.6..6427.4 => 12.6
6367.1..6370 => 19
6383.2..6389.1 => 14.9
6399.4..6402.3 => 13.4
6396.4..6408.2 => 11.2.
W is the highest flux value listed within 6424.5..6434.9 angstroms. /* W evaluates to 18.5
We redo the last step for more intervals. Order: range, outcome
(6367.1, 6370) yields 19.7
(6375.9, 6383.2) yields 17.6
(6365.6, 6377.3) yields 21.2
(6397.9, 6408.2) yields 19.2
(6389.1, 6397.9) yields 19.3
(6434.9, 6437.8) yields 17.4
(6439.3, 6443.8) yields 18.4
